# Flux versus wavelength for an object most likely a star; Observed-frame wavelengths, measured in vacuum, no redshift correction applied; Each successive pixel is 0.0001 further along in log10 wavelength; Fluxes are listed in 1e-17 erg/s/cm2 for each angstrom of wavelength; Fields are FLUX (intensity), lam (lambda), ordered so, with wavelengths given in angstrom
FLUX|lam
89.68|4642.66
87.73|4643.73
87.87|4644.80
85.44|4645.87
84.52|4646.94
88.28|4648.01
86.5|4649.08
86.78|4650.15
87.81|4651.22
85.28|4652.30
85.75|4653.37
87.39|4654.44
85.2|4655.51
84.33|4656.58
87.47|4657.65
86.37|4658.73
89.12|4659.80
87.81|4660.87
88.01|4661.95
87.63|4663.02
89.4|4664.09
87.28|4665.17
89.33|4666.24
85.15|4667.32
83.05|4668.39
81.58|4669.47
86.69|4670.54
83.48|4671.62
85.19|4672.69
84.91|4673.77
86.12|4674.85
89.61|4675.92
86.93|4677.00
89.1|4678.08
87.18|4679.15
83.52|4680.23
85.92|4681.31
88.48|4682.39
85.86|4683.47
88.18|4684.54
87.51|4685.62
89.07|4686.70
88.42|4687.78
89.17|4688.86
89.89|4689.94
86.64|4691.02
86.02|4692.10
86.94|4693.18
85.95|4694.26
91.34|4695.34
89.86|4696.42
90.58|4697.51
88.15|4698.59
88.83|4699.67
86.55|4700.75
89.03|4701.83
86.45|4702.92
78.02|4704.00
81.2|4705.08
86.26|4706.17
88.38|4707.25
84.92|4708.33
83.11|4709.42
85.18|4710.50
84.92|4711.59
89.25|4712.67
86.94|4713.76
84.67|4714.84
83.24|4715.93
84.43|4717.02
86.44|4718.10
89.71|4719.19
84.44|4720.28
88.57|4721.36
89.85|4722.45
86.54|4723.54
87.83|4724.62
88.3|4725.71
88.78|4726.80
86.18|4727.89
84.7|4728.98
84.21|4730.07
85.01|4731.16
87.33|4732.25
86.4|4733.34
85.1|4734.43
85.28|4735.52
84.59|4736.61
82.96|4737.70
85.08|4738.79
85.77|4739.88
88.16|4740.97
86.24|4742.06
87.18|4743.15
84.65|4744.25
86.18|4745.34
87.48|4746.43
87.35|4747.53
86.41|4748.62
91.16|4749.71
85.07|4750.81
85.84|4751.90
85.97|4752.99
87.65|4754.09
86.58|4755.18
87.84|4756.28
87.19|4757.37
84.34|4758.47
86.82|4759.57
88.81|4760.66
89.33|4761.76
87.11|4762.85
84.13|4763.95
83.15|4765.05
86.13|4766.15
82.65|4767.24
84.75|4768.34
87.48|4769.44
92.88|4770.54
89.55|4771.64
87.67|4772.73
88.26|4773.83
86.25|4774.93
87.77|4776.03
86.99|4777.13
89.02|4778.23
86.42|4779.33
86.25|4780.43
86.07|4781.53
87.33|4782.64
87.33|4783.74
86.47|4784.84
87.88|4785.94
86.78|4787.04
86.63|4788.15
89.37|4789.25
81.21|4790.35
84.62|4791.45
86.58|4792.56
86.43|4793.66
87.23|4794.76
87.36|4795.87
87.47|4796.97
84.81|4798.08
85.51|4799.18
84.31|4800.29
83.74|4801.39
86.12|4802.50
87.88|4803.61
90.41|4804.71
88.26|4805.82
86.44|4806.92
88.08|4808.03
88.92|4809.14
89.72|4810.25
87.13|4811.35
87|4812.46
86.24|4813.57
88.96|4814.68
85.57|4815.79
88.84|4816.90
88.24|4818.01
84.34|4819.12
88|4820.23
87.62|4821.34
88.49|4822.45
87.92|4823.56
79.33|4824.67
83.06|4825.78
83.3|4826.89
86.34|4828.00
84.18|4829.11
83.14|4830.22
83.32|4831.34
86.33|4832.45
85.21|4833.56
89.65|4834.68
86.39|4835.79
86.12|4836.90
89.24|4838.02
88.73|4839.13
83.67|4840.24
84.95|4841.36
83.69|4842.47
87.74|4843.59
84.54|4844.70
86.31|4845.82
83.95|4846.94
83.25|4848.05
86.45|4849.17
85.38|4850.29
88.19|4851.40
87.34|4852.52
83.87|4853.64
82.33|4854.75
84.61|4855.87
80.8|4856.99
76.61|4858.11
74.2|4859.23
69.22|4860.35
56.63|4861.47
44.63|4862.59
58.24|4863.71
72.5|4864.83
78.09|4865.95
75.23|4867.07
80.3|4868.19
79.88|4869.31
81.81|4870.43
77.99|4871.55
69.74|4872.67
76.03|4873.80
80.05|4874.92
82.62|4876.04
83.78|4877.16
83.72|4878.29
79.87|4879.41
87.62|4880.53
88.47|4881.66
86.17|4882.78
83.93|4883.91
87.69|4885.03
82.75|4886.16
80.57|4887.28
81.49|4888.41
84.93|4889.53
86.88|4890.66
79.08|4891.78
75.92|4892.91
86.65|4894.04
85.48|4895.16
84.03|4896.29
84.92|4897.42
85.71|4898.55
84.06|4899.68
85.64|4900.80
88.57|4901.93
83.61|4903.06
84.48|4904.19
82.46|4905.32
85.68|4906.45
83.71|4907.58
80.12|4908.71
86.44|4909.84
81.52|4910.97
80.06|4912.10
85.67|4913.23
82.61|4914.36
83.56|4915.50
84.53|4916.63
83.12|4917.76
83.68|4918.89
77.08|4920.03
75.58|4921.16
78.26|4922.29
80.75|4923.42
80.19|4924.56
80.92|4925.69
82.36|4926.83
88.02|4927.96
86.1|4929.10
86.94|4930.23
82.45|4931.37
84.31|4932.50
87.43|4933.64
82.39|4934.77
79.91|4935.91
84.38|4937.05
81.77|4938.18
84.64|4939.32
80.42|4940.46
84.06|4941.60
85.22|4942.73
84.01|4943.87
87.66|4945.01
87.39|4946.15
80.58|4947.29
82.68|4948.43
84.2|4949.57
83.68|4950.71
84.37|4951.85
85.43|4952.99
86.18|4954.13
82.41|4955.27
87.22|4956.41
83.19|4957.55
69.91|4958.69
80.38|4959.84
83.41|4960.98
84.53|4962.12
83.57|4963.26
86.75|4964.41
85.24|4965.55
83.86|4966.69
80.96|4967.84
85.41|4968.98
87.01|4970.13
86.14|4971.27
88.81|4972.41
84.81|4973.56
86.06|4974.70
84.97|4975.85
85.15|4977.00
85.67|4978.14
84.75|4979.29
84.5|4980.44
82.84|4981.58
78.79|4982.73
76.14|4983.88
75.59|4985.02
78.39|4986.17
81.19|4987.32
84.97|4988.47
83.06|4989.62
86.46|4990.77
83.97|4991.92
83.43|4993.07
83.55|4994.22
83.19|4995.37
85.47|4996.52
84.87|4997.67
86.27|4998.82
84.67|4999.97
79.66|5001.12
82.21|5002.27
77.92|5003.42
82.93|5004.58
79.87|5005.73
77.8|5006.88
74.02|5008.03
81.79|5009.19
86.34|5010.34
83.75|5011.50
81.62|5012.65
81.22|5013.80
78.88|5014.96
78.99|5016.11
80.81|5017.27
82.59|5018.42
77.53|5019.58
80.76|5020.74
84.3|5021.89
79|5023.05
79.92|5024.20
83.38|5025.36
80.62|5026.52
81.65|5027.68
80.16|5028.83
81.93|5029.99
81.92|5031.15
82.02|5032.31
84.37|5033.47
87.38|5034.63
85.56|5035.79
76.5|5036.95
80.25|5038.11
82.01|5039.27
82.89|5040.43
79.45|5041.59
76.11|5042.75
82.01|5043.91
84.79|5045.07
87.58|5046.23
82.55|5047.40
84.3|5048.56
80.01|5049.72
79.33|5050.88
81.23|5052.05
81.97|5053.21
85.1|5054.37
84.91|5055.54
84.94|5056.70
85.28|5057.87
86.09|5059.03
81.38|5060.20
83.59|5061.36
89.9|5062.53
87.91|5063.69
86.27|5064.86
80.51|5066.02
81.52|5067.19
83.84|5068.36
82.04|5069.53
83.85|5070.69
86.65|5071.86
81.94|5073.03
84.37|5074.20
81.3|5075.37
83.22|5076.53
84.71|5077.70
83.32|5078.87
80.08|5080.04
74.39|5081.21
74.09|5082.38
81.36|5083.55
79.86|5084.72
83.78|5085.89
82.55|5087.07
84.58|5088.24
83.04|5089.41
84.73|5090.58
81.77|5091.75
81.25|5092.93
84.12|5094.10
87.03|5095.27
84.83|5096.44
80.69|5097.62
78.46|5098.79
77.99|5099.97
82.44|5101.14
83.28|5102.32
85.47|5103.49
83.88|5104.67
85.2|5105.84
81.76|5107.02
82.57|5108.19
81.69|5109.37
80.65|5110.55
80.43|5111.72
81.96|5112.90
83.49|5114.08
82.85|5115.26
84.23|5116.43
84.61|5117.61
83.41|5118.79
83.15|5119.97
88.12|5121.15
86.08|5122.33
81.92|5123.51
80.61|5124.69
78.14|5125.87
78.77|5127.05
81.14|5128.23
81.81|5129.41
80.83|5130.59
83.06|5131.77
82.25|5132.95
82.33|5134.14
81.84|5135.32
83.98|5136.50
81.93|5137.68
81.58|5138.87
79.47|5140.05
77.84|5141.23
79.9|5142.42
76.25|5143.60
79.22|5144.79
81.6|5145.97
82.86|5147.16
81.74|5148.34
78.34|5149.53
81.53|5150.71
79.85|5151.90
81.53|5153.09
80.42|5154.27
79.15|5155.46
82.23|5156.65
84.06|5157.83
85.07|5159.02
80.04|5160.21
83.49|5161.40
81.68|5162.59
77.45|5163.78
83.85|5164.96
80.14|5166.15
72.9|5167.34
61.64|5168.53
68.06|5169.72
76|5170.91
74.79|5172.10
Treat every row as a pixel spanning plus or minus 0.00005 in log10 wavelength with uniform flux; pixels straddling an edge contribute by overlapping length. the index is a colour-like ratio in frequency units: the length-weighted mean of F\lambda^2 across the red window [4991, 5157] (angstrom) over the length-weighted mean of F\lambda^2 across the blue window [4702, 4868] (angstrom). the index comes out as 1.09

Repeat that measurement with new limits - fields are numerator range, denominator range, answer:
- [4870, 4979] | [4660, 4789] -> 1.04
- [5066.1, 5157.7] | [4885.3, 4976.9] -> 1.05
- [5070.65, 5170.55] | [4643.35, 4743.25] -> 1.12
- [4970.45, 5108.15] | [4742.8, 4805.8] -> 1.06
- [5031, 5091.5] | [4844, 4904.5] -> 1.11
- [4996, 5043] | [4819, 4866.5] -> 1.07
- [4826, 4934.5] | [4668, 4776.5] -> 1.01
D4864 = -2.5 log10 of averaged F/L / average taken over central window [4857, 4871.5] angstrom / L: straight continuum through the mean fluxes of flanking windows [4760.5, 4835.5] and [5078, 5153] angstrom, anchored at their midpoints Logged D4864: 0.20 mag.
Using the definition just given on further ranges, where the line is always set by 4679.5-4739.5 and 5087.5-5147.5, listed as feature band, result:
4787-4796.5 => -0.01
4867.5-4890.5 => 0.04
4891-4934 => 0.02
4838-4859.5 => 0.01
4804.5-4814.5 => -0.03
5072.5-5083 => 0.02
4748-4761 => -0.01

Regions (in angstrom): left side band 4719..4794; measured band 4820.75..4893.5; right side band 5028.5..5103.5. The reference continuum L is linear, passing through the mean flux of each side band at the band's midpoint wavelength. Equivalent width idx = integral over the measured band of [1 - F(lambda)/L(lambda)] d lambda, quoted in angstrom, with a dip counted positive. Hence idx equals 3.23 angstrom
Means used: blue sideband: 86.7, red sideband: 82.6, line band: 81.6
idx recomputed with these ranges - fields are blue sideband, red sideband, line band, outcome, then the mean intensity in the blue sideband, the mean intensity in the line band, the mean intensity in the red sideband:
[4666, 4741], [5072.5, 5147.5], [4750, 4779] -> -0.4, 86.4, 86.9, 82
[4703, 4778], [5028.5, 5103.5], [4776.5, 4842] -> -0.7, 86.3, 86.5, 82.6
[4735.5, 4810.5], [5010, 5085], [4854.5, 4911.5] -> 3.2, 86.7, 80.1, 82.3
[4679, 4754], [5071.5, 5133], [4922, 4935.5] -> 0.1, 86.6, 83.4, 82.3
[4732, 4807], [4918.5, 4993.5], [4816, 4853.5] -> -0.2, 86.6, 85.8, 83.2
